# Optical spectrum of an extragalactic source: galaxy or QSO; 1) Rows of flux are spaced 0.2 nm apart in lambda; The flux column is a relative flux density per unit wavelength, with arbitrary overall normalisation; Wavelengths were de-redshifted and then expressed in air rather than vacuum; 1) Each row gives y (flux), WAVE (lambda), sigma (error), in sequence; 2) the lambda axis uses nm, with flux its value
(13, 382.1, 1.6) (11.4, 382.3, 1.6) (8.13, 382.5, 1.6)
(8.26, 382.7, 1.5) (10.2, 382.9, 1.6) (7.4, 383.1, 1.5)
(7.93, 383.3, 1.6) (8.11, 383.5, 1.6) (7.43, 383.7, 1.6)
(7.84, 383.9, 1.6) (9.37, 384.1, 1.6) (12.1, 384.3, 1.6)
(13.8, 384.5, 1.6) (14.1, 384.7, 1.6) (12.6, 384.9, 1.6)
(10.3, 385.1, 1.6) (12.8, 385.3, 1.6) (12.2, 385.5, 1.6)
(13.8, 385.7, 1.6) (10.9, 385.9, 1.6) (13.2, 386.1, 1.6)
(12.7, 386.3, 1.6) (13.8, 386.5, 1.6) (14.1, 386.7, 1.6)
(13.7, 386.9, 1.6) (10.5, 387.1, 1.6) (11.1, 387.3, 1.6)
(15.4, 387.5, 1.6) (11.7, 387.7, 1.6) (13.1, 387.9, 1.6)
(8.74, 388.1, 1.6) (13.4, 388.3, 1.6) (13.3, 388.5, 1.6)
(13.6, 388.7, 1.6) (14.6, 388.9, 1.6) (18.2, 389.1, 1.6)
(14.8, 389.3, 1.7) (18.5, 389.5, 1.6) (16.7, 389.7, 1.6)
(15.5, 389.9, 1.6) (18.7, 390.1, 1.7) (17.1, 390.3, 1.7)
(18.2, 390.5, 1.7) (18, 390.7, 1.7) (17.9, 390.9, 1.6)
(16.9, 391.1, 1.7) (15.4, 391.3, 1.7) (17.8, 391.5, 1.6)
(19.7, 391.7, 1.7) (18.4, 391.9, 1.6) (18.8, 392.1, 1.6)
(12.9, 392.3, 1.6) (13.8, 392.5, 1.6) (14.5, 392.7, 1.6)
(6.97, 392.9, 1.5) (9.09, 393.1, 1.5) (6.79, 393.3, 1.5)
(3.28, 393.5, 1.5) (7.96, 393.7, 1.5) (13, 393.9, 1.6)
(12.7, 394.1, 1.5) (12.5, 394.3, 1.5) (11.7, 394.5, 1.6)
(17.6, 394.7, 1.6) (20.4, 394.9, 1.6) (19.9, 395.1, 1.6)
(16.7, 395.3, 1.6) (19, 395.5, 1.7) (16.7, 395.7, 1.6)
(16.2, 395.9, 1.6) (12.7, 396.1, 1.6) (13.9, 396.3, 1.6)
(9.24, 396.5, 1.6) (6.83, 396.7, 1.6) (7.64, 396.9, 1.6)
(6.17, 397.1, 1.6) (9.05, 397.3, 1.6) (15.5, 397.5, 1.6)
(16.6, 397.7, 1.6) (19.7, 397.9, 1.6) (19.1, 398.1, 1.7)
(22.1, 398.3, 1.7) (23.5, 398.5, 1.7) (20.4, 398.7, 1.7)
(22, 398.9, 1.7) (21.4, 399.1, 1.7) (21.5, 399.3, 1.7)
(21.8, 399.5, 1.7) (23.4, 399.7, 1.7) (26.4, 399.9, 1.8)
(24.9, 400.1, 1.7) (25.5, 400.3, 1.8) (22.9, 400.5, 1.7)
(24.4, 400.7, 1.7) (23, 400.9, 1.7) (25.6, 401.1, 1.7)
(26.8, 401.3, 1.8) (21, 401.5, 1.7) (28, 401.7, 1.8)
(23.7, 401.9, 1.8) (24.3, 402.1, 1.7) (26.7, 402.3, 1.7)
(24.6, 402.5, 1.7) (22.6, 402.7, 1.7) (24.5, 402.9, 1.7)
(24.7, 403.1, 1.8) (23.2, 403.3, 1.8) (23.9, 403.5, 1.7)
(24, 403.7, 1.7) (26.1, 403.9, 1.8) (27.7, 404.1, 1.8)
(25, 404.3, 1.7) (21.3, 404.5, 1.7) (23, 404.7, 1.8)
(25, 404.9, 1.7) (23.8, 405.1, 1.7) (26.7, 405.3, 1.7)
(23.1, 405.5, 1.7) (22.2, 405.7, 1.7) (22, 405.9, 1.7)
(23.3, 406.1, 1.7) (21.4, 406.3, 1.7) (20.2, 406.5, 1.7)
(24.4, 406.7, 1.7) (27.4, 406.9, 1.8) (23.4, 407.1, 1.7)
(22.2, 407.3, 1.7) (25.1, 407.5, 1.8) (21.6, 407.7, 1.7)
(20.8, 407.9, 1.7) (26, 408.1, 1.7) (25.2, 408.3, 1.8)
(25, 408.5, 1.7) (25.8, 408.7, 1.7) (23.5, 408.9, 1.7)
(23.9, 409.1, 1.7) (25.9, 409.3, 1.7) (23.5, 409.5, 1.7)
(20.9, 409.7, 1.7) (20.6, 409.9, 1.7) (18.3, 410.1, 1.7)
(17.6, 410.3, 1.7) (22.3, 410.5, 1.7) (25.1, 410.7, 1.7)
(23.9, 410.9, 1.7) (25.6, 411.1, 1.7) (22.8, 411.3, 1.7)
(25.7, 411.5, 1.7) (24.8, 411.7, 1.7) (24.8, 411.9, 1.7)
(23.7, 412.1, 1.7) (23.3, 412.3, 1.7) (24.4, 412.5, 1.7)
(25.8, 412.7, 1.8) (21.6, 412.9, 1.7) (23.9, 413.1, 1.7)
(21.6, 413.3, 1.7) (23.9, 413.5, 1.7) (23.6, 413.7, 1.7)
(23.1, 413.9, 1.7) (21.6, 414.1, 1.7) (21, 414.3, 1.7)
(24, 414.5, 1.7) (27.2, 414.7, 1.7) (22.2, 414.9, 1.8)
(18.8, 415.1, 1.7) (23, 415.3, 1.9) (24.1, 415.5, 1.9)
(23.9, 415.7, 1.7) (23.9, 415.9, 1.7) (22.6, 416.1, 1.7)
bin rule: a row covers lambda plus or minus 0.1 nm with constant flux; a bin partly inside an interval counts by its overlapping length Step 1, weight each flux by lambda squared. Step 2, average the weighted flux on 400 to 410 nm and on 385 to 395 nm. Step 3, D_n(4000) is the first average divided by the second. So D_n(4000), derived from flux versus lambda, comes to 1.9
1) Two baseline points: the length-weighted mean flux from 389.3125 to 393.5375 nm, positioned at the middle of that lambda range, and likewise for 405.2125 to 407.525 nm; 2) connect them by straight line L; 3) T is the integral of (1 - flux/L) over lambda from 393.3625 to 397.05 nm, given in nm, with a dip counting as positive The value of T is 0.894 nm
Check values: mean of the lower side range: 15.2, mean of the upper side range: 23.4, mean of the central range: 13.1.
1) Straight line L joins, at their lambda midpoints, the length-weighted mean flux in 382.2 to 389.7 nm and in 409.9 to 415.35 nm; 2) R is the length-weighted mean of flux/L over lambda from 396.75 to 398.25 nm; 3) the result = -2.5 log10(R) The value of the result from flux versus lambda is 0.25 mag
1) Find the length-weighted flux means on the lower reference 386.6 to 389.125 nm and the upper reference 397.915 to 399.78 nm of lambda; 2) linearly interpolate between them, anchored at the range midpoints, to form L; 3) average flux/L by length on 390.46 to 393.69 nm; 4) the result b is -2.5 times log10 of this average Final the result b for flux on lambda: 0.15 mag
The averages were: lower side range 13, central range 14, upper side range 21.6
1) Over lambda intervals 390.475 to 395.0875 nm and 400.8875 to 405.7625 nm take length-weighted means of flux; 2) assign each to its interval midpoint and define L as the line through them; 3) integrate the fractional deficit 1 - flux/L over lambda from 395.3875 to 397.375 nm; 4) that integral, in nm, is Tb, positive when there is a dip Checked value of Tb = 0.64 nm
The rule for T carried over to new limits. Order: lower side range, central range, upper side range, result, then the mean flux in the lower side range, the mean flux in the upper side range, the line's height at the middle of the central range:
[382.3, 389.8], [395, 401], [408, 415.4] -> -0.27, 12.1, 23.3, 17.3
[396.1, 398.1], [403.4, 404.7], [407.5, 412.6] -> -0.46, 12.1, 23.4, 18.2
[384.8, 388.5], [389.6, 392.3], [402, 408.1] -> -0.42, 12.5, 23.8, 15.1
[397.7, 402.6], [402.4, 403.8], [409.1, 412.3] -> -0.04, 23.3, 23.1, 23.2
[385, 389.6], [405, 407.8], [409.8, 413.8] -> -0.32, 13.2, 23.2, 21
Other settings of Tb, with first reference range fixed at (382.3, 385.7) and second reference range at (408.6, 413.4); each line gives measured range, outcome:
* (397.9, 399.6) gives -0.39 nm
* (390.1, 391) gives -0.30 nm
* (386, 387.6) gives -0.19 nm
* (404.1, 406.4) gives -0.34 nm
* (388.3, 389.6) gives -0.27 nm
